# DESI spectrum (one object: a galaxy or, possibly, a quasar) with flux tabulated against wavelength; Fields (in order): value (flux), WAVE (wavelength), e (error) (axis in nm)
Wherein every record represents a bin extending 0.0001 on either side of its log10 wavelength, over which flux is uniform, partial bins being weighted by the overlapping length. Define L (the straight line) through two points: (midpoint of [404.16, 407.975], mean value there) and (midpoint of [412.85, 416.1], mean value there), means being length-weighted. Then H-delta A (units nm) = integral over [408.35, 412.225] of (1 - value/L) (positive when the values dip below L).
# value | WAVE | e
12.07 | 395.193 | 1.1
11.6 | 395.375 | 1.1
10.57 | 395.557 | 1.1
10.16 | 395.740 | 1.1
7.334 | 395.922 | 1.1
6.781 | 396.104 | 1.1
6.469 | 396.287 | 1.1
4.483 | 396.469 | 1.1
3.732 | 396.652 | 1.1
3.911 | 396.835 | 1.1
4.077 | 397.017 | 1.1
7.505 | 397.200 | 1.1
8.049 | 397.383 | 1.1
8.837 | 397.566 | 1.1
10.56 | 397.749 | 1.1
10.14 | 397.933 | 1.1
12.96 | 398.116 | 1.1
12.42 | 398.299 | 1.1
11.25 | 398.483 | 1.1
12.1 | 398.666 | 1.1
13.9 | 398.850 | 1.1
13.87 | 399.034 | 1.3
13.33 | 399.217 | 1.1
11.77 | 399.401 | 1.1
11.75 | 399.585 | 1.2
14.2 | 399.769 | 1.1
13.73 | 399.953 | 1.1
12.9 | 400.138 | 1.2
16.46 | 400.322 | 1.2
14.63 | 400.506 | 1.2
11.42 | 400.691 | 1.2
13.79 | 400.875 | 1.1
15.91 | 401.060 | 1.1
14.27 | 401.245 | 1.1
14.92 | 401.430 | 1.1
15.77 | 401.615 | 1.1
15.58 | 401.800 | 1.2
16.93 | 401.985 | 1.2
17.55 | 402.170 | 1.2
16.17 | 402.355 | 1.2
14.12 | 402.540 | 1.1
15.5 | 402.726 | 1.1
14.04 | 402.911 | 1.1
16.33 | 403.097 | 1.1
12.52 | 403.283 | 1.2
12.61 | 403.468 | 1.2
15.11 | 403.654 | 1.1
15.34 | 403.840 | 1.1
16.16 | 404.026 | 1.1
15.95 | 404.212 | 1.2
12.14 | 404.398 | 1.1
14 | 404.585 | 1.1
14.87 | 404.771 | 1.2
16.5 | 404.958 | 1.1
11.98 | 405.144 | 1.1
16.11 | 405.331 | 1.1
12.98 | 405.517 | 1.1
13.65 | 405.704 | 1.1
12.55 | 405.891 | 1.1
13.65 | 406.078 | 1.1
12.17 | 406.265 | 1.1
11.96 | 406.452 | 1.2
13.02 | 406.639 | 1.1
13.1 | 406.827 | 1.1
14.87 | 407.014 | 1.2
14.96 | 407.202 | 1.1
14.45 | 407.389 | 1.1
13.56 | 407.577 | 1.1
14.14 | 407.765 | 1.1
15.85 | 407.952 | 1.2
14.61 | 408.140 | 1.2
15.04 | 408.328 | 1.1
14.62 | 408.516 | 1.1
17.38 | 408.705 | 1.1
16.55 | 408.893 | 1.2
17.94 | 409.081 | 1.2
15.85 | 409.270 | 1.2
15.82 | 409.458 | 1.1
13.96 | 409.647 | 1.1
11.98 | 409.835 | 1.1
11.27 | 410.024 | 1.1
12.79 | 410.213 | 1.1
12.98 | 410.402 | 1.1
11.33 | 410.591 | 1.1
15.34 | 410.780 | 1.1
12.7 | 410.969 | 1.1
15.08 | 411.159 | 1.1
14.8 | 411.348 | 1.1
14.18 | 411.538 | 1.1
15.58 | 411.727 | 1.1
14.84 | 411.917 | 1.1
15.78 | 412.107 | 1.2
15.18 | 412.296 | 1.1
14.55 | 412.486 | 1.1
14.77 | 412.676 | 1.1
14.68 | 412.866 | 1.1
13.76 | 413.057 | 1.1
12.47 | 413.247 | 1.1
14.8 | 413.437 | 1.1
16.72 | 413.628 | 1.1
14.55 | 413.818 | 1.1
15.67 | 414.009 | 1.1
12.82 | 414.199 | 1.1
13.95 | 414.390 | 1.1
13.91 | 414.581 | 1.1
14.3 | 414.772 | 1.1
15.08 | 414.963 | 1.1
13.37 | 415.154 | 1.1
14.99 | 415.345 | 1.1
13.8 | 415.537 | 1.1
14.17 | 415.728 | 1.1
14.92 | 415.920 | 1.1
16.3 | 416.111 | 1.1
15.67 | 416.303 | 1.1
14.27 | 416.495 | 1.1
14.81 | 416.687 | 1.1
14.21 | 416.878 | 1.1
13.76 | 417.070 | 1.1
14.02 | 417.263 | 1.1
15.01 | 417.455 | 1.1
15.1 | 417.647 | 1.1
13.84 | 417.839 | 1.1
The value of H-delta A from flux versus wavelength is -0.12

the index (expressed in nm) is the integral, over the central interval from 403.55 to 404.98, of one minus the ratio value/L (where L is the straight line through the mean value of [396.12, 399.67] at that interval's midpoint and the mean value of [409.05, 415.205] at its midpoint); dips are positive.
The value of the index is -0.403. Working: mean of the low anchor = 9.48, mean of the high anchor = 14.3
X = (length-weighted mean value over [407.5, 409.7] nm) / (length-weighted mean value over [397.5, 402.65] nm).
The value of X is 1.13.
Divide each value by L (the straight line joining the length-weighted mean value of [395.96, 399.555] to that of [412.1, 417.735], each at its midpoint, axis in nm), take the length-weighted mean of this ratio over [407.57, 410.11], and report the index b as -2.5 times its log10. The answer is -0.18 mag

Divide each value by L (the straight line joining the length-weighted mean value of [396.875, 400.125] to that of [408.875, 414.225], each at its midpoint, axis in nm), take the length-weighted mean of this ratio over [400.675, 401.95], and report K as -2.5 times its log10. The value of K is -0.24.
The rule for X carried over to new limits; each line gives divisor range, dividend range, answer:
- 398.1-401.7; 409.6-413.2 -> 1.03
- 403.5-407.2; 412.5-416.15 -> 1.03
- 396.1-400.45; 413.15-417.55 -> 1.40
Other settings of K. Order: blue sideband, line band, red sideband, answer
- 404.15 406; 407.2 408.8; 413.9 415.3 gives -0.065 mag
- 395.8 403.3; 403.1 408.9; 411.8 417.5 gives -0.093 mag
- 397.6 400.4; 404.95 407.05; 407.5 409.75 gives 0.100 mag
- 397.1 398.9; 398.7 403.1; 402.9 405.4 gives -0.159 mag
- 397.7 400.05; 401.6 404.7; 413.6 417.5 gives -0.156 mag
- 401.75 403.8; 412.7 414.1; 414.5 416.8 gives 0.005 mag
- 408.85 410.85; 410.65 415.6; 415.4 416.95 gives -0.005 mag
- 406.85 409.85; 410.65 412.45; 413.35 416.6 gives 0.011 mag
